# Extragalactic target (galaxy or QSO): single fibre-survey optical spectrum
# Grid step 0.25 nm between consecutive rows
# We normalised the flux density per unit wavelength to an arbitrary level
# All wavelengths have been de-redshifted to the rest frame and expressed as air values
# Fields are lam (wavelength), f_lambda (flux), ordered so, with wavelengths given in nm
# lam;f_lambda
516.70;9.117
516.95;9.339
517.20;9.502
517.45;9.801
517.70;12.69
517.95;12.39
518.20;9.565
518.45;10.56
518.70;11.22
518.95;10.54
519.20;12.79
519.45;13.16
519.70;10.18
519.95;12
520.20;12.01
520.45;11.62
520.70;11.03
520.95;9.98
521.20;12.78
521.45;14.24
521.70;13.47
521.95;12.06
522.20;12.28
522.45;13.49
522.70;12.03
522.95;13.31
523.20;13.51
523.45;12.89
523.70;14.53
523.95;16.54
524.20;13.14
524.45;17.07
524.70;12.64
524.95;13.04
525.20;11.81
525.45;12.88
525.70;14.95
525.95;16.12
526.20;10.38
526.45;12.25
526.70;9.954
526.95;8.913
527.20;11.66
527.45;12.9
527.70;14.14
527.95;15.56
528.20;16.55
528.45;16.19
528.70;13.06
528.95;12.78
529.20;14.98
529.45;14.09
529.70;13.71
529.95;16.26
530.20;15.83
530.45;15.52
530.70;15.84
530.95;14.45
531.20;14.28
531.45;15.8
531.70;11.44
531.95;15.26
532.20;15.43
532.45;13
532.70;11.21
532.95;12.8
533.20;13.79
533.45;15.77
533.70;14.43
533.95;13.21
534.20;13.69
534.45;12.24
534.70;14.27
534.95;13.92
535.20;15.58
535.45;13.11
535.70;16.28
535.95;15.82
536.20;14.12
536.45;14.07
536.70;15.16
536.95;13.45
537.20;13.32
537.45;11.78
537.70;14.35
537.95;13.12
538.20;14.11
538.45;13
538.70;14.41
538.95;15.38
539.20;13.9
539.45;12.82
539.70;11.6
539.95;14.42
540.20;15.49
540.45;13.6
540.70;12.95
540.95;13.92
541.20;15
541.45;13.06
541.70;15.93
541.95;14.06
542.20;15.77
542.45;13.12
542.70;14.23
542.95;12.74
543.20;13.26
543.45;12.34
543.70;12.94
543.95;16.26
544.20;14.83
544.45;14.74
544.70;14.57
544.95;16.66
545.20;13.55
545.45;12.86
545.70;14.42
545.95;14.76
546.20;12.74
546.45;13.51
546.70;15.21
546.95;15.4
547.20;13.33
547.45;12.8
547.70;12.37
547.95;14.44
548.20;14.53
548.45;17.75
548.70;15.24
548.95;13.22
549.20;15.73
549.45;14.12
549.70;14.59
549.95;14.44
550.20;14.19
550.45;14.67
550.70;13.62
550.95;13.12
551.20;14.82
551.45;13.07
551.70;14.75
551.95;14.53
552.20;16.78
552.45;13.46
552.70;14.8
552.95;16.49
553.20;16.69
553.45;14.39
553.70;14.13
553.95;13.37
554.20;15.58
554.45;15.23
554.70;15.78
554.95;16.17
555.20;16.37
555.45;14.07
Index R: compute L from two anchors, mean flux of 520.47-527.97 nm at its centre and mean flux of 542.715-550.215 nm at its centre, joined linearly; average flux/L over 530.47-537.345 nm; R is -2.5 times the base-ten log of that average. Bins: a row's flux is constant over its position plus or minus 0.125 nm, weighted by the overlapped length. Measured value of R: -0.05 mag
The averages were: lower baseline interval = 12.9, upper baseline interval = 14.3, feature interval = 14.2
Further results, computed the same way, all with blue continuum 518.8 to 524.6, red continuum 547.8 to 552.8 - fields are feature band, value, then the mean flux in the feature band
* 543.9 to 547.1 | -0.019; 14.5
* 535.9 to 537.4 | -0.030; 14.1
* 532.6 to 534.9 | 0.002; 13.5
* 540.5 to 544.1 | 0.009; 14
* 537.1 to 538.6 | 0.041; 13.3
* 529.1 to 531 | -0.137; 15.1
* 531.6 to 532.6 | -0.026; 13.8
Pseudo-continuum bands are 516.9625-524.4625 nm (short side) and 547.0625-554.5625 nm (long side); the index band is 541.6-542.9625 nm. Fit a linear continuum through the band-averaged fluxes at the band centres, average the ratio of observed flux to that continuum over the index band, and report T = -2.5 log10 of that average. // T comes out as -0.04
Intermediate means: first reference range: 12.2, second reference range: 14.5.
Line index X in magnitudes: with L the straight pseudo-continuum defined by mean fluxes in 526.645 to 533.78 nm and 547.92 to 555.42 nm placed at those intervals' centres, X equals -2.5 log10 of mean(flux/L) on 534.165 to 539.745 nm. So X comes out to 0.03 mag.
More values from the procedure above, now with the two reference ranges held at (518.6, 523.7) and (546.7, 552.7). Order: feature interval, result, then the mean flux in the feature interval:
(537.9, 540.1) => -0.005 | 13.7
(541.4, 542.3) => -0.074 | 14.8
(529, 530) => -0.126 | 14.5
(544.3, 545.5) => -0.040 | 14.6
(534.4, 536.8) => -0.090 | 14.5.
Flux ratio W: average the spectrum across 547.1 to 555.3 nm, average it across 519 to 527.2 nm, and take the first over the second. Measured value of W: 1.16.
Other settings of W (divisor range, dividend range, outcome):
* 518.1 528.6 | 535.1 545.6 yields 1.10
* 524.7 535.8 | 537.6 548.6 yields 1.02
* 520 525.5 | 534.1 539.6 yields 1.08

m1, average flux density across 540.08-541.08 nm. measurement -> 14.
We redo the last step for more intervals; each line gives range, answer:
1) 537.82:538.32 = 13.6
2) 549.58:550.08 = 14.5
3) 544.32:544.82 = 14.7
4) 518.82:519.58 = 12.1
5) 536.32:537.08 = 14.2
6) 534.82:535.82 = 14.7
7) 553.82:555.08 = 15.2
